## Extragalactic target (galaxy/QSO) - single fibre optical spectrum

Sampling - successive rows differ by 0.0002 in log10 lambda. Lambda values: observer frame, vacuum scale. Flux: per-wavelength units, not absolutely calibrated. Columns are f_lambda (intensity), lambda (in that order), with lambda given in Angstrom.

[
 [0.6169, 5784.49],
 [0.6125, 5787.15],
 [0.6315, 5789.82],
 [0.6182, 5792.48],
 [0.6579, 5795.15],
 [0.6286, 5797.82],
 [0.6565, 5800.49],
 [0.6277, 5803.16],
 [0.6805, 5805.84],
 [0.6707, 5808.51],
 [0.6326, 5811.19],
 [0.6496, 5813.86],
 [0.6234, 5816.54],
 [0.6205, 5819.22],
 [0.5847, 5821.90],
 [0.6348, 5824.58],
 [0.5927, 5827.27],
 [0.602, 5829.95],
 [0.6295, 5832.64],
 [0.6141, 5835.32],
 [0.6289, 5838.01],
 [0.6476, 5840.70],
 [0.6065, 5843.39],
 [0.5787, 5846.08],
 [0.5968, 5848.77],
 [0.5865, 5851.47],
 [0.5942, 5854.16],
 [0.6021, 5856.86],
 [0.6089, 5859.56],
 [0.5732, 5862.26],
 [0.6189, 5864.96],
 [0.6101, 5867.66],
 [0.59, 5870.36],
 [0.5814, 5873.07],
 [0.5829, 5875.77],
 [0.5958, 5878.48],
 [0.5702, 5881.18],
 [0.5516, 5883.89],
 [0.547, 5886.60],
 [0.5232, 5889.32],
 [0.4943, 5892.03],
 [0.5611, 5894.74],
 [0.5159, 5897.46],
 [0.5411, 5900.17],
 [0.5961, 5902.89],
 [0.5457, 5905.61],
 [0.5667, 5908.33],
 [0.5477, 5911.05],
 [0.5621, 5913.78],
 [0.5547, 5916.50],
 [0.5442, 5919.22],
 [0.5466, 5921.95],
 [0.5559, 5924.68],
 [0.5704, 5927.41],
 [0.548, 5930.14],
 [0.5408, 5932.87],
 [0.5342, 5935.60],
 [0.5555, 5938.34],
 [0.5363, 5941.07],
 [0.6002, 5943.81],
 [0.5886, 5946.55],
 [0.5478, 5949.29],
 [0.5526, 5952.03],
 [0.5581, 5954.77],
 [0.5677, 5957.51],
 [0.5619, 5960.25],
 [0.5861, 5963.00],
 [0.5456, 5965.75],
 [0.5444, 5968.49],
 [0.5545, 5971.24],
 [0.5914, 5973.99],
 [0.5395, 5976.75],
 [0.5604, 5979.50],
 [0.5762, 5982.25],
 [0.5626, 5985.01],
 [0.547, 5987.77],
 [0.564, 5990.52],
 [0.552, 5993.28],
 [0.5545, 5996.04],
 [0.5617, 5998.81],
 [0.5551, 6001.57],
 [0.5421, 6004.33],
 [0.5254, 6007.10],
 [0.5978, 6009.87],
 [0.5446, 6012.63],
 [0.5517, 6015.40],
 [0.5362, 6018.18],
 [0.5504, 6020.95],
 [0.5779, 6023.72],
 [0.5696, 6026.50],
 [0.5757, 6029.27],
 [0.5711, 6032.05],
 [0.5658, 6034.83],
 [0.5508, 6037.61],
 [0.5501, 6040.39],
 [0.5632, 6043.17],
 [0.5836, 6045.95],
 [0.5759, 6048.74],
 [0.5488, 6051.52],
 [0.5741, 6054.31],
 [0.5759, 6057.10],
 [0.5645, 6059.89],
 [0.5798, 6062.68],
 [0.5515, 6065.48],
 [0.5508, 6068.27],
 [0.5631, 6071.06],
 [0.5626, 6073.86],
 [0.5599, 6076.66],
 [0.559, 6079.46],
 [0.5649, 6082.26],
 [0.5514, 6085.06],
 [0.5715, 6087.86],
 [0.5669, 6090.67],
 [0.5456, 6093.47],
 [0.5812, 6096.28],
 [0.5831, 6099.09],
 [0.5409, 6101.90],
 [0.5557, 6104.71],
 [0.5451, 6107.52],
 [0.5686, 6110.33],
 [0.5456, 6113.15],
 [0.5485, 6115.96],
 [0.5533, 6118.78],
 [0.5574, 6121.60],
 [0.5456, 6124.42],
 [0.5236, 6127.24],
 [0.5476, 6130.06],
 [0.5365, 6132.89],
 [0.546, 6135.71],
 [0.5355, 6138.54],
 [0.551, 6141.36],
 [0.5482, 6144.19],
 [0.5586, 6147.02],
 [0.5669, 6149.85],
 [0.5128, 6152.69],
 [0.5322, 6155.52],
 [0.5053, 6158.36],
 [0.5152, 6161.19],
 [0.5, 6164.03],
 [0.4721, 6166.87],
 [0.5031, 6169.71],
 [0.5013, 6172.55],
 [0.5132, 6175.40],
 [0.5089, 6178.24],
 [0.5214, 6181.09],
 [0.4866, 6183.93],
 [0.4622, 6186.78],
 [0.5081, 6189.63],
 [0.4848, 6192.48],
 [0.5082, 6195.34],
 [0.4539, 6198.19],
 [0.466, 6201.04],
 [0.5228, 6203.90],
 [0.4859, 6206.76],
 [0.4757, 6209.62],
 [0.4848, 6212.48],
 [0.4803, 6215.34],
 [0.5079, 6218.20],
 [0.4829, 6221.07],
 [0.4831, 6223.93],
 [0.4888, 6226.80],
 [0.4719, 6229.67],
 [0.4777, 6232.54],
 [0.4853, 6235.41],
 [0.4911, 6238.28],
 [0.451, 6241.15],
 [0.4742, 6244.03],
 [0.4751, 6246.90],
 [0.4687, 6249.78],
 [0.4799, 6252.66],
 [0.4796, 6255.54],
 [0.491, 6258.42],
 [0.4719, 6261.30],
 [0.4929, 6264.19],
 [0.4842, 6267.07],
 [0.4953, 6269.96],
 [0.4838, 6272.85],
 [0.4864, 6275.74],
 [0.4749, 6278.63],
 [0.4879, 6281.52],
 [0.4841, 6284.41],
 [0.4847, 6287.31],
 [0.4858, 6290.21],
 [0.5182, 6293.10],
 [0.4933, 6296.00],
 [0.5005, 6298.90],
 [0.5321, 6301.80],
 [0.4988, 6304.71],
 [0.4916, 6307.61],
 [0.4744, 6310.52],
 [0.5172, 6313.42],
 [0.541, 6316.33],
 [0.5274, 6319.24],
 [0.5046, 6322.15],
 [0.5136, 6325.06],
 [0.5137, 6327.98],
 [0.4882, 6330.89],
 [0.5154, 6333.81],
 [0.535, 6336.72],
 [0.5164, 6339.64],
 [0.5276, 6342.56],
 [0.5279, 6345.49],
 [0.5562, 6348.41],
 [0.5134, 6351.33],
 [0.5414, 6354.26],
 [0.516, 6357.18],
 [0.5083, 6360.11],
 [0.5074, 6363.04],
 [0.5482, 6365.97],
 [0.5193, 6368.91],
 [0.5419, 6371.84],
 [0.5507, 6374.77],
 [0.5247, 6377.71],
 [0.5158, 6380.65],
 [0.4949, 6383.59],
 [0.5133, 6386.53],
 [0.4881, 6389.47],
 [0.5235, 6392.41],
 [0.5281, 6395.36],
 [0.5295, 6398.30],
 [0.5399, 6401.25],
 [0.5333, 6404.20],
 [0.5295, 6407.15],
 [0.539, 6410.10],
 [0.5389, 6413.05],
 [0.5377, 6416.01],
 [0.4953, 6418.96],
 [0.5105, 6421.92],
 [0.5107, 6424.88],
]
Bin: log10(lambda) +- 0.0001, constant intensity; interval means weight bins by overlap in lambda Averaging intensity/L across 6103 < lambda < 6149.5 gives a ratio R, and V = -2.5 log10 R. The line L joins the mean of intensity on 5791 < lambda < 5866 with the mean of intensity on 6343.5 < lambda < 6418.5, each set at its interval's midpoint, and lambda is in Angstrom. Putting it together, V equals 0.04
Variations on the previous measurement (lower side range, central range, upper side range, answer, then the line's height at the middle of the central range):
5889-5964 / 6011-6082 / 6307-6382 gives -0.035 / 0.545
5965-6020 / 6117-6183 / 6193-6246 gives -0.049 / 0.505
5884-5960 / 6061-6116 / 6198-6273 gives -0.091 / 0.515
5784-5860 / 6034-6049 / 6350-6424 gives 0.037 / 0.584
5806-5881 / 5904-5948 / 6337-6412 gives 0.077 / 0.597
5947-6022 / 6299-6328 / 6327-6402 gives 0.034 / 0.527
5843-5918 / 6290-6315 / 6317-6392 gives 0.050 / 0.526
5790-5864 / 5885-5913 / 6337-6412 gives 0.120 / 0.608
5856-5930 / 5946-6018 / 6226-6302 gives -0.025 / 0.545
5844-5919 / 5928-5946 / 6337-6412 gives 0.020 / 0.565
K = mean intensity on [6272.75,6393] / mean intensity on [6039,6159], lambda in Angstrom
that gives 0.92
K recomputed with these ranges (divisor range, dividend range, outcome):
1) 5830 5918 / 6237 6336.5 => 0.85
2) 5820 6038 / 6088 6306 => 0.89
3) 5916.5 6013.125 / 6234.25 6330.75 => 0.88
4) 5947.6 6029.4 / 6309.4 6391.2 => 0.93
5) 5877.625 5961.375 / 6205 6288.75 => 0.87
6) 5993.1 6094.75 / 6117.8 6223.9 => 0.91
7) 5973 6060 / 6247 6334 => 0.88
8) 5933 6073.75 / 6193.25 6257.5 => 0.86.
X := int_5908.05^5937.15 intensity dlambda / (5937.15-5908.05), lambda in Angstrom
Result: 0.551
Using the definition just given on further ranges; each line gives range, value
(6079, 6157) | 0.551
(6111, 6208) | 0.519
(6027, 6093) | 0.564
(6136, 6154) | 0.546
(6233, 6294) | 0.483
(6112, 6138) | 0.545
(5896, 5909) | 0.552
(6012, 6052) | 0.562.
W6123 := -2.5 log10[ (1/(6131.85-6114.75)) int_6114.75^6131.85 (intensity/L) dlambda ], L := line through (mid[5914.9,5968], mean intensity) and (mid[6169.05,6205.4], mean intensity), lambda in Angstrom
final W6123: -0.07 mag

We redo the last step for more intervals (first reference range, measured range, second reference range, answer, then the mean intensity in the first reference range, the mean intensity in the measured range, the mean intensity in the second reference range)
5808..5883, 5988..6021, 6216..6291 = 0.01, 0.607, 0.553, 0.482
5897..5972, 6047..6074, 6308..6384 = -0.04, 0.557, 0.565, 0.521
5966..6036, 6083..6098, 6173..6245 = -0.07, 0.559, 0.564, 0.487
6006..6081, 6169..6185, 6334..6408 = 0.08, 0.562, 0.506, 0.525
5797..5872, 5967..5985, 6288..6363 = 0.05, 0.617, 0.561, 0.514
